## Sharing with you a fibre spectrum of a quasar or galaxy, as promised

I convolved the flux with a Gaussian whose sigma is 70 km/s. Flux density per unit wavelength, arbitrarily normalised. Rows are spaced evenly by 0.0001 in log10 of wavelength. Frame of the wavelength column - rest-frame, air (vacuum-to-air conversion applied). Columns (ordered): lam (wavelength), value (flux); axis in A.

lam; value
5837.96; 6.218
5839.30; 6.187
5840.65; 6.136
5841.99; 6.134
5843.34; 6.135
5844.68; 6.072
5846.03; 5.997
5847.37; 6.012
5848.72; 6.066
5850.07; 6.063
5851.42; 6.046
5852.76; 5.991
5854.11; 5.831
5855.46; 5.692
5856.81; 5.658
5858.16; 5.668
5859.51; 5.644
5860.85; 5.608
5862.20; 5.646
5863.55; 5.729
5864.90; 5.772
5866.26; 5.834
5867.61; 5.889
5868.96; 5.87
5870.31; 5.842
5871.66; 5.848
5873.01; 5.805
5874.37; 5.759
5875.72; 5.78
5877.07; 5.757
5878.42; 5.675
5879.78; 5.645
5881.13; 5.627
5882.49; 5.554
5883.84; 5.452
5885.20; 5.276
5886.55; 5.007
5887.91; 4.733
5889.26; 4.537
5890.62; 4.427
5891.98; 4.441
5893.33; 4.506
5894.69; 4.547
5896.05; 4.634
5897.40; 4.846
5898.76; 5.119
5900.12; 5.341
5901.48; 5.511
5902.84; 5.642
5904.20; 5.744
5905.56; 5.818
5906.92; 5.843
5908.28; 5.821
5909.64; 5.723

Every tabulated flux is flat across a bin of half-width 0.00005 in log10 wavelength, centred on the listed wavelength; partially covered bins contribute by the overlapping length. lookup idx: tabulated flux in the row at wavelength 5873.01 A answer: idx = 5.805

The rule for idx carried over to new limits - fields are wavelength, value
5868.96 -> 5.87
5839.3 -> 6.187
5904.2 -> 5.744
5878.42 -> 5.675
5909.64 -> 5.723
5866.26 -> 5.834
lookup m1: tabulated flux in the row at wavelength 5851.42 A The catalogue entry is 6.046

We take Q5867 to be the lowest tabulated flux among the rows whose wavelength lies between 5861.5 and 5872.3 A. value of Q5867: 5.646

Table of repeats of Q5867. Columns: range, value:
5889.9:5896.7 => 4.427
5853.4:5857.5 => 5.658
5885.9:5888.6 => 4.733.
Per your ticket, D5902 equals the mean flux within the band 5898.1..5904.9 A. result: 5.47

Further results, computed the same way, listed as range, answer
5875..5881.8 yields 5.7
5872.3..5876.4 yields 5.78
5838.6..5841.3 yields 6.16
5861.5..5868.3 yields 5.77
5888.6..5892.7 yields 4.47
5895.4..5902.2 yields 5.1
